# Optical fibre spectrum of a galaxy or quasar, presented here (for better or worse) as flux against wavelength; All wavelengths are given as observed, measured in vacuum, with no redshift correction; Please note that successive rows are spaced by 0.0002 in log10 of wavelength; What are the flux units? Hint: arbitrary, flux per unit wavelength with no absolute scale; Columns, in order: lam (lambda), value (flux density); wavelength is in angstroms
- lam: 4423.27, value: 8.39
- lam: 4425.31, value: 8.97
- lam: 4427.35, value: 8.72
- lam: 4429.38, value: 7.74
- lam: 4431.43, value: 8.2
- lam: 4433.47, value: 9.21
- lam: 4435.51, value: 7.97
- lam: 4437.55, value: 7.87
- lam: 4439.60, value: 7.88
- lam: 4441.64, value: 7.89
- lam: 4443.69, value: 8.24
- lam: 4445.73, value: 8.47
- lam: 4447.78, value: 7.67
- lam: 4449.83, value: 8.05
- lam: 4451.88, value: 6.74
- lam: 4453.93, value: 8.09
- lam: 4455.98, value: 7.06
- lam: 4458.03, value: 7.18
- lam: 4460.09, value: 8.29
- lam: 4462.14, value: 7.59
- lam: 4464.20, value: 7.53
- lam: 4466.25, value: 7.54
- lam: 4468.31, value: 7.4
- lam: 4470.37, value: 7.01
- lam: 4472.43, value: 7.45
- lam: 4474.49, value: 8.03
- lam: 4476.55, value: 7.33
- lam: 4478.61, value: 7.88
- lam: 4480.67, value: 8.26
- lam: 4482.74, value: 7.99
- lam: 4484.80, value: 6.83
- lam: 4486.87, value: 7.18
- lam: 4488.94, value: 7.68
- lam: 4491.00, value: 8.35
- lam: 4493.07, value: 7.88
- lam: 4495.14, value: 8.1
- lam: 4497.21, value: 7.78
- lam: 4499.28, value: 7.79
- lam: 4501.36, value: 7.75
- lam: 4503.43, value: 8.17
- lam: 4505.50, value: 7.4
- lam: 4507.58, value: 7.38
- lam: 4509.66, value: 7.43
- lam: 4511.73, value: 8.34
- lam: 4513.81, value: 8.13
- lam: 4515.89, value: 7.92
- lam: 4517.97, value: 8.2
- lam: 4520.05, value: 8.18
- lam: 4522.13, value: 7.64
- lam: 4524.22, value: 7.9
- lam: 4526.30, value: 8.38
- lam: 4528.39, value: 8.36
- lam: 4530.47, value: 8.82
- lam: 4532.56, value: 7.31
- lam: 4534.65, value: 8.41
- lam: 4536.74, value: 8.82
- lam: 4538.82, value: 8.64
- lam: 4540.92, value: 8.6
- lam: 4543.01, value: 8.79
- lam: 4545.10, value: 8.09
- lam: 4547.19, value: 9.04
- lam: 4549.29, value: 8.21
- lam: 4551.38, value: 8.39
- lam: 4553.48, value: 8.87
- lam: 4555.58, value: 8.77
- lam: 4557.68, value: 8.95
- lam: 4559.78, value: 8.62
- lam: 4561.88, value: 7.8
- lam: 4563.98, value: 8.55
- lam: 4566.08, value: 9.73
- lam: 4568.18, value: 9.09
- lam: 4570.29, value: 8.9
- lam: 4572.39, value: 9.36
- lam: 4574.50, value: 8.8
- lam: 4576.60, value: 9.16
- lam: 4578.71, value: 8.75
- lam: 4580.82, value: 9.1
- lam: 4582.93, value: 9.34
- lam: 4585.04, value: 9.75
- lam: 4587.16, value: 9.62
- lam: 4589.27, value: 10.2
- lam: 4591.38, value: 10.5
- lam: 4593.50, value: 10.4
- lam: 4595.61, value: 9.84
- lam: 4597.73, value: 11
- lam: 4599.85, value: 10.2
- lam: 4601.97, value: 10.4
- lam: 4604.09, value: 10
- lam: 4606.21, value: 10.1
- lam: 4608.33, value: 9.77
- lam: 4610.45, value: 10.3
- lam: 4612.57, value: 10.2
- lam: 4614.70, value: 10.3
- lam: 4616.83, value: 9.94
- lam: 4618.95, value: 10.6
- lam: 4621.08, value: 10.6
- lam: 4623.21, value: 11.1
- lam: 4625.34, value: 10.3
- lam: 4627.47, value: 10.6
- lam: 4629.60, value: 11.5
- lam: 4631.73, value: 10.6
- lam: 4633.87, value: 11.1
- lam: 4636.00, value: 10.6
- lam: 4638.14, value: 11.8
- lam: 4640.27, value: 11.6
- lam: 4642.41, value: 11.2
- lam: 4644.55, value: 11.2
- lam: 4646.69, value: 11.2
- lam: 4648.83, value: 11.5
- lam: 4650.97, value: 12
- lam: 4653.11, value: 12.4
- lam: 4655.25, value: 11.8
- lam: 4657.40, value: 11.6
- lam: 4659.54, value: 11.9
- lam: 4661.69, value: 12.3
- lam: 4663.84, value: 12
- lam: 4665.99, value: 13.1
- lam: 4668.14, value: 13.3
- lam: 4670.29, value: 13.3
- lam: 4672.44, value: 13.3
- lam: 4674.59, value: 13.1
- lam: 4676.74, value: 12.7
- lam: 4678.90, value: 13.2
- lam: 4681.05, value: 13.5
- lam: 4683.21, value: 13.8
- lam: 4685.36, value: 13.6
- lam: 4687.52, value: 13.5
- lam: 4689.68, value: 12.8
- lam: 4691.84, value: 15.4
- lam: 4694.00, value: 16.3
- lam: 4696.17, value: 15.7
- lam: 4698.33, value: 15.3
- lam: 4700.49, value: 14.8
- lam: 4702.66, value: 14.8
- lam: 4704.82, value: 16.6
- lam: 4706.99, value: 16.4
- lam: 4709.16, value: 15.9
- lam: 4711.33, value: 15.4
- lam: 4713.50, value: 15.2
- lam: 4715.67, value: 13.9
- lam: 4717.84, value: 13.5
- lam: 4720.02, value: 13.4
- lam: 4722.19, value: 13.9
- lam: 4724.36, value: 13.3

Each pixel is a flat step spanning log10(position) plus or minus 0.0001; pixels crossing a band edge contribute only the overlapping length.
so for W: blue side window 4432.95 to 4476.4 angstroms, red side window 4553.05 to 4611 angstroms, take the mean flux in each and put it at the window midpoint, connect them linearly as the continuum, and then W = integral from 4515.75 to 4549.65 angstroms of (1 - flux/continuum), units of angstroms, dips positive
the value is 1.9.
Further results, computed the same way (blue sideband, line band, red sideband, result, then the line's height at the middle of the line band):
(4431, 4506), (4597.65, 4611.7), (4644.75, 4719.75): 1.61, 11.5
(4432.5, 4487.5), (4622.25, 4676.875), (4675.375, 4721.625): 5.64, 13.1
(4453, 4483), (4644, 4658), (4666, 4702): 1.40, 13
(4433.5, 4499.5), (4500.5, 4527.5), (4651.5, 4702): 3.32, 9.02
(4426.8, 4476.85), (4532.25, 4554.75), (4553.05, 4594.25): 0.89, 8.86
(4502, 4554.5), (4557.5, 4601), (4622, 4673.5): 1.32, 9.71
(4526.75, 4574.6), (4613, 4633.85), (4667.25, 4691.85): 1.27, 11.3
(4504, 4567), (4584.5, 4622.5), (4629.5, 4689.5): 0.92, 10.5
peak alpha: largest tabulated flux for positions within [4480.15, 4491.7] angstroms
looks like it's 8.35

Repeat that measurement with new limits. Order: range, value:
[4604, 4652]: 12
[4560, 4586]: 9.75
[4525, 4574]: 9.73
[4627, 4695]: 16.3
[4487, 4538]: 8.82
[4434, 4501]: 8.47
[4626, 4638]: 11.5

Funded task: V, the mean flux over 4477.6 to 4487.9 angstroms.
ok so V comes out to 7.63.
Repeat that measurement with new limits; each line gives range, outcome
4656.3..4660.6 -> 11.7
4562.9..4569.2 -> 9.13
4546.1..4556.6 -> 8.65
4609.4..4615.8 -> 10.3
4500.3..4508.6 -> 7.67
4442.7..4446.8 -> 8.36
